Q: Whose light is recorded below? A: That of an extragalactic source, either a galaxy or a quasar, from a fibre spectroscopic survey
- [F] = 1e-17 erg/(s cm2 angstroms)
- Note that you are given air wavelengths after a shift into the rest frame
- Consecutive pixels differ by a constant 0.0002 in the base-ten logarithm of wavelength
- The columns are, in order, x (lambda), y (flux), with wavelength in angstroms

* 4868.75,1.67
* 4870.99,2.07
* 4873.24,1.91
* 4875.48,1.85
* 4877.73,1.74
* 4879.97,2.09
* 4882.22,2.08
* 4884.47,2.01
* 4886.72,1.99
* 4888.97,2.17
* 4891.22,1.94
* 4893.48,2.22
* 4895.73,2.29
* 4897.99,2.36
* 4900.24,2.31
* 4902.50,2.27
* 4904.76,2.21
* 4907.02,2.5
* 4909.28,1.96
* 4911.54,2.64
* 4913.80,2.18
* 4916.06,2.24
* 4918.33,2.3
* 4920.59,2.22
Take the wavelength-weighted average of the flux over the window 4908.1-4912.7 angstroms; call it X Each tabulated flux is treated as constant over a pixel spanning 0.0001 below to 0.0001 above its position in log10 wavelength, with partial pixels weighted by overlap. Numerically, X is 2.3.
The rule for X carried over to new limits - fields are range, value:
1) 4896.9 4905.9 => 2.29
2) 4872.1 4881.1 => 1.9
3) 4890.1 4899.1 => 2.2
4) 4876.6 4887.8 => 1.98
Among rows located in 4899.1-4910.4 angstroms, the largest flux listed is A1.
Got 2.5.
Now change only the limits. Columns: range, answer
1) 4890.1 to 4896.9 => 2.29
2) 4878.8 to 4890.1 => 2.17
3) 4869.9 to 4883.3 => 2.09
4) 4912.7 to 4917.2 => 2.24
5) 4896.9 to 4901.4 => 2.36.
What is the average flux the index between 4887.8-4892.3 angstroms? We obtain 2.06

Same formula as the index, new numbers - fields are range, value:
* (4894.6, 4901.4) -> 2.32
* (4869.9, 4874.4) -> 1.99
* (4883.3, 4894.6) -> 2.07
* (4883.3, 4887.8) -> 2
